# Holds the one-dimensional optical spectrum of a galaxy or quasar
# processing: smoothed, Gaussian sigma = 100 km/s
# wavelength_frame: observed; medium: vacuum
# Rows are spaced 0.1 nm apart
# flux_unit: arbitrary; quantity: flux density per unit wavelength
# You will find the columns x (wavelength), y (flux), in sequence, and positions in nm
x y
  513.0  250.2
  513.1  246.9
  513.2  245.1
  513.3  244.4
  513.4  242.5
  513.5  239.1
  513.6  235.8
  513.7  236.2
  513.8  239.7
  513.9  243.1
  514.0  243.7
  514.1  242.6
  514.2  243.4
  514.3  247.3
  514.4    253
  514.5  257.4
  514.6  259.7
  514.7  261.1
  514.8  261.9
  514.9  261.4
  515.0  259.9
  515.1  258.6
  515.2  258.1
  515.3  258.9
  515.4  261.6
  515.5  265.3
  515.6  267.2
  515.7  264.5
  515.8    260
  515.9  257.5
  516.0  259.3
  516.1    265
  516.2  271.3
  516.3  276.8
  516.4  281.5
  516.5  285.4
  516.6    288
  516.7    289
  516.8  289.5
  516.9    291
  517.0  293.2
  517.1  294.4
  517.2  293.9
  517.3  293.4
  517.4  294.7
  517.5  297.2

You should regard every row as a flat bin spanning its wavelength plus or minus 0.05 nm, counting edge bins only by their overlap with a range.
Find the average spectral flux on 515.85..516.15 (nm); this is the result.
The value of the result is 261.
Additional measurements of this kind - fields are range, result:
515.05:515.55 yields 260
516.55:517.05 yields 290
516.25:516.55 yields 281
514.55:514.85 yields 261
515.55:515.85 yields 264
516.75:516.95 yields 290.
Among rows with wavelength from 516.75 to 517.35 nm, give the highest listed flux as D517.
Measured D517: 294.4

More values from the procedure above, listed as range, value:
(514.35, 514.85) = 261.9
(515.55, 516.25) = 271.3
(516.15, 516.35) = 276.8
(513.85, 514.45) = 253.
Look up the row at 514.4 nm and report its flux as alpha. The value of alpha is 253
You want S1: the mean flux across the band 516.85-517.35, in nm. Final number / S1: 293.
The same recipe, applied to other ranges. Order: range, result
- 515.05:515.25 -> 258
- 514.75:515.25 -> 260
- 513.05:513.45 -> 245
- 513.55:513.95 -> 239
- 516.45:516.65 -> 287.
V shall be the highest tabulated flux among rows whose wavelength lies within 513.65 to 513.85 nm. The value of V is 239.7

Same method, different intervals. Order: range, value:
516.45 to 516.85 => 289.5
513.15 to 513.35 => 245.1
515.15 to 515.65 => 267.2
